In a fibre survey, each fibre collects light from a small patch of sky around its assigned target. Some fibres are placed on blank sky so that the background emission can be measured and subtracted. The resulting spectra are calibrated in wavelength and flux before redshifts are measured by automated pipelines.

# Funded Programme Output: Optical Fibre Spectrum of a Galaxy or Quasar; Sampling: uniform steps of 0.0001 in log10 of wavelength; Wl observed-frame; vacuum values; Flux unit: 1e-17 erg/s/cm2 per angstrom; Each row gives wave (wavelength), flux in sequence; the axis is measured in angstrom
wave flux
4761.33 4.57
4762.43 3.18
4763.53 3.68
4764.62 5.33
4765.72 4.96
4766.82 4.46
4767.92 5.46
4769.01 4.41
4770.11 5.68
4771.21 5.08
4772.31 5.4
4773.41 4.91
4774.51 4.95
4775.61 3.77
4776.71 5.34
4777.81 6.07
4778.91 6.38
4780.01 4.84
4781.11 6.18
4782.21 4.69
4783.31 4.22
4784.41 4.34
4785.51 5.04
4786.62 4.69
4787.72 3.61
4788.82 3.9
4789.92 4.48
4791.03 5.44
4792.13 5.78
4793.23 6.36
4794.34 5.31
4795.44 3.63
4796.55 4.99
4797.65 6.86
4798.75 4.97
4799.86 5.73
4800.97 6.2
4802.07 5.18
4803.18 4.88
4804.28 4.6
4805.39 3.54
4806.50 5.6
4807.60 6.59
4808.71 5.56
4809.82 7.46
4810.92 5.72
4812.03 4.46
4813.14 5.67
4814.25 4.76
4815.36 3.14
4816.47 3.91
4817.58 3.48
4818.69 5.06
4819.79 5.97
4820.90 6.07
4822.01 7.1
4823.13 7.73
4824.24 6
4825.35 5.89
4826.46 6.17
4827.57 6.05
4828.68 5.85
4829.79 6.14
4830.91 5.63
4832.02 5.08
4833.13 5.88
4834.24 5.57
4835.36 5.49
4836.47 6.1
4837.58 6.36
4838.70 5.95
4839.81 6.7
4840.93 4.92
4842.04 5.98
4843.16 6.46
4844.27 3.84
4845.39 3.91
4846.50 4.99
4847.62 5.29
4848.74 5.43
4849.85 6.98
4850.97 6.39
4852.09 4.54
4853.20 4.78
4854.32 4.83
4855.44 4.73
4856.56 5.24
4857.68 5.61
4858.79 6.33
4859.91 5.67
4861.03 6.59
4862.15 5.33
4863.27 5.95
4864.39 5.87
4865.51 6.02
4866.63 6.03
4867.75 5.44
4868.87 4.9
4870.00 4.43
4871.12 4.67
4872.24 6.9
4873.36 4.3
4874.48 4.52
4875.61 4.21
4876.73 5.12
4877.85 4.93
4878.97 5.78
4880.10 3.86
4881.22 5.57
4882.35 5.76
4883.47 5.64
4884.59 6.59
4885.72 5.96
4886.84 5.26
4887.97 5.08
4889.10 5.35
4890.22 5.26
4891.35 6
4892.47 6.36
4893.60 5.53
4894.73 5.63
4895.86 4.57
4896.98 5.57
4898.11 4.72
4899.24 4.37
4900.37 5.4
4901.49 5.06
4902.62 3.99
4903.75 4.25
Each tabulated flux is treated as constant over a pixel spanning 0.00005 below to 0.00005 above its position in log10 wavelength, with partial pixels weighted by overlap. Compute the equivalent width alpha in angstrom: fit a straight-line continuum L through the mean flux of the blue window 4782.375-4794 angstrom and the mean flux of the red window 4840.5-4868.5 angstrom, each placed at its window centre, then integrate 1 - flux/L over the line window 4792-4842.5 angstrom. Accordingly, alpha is -4.6 angstrom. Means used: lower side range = 4.79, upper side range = 5.49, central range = 5.57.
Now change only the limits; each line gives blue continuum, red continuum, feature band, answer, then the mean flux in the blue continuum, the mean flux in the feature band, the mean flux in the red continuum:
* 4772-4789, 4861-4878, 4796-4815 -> -1.6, 4.91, 5.43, 5.29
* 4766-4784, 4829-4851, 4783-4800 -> 1.0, 5.11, 4.95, 5.64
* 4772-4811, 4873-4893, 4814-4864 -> -2.9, 5.19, 5.56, 5.32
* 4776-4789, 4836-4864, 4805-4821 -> 0.3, 4.96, 5.12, 5.56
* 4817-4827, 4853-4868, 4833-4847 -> 0.6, 5.94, 5.54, 5.62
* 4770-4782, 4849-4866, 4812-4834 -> -0.1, 5.3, 5.53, 5.65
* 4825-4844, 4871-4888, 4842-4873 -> 0.6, 5.87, 5.45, 5.28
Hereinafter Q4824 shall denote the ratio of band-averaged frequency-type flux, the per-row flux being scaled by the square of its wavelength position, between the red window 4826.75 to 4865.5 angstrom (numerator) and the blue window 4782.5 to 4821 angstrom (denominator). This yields 1.13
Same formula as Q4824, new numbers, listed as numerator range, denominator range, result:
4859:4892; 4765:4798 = 1.12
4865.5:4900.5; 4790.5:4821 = 1.04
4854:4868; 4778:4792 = 1.20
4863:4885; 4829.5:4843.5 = 0.92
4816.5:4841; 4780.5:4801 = 1.18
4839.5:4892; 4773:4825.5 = 1.06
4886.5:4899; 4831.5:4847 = 0.99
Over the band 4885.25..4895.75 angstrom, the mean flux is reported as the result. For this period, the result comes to 5.55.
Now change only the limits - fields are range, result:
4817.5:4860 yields 5.67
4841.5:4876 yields 5.36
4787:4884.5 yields 5.41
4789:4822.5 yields 5.27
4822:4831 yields 6.26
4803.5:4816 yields 5.18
